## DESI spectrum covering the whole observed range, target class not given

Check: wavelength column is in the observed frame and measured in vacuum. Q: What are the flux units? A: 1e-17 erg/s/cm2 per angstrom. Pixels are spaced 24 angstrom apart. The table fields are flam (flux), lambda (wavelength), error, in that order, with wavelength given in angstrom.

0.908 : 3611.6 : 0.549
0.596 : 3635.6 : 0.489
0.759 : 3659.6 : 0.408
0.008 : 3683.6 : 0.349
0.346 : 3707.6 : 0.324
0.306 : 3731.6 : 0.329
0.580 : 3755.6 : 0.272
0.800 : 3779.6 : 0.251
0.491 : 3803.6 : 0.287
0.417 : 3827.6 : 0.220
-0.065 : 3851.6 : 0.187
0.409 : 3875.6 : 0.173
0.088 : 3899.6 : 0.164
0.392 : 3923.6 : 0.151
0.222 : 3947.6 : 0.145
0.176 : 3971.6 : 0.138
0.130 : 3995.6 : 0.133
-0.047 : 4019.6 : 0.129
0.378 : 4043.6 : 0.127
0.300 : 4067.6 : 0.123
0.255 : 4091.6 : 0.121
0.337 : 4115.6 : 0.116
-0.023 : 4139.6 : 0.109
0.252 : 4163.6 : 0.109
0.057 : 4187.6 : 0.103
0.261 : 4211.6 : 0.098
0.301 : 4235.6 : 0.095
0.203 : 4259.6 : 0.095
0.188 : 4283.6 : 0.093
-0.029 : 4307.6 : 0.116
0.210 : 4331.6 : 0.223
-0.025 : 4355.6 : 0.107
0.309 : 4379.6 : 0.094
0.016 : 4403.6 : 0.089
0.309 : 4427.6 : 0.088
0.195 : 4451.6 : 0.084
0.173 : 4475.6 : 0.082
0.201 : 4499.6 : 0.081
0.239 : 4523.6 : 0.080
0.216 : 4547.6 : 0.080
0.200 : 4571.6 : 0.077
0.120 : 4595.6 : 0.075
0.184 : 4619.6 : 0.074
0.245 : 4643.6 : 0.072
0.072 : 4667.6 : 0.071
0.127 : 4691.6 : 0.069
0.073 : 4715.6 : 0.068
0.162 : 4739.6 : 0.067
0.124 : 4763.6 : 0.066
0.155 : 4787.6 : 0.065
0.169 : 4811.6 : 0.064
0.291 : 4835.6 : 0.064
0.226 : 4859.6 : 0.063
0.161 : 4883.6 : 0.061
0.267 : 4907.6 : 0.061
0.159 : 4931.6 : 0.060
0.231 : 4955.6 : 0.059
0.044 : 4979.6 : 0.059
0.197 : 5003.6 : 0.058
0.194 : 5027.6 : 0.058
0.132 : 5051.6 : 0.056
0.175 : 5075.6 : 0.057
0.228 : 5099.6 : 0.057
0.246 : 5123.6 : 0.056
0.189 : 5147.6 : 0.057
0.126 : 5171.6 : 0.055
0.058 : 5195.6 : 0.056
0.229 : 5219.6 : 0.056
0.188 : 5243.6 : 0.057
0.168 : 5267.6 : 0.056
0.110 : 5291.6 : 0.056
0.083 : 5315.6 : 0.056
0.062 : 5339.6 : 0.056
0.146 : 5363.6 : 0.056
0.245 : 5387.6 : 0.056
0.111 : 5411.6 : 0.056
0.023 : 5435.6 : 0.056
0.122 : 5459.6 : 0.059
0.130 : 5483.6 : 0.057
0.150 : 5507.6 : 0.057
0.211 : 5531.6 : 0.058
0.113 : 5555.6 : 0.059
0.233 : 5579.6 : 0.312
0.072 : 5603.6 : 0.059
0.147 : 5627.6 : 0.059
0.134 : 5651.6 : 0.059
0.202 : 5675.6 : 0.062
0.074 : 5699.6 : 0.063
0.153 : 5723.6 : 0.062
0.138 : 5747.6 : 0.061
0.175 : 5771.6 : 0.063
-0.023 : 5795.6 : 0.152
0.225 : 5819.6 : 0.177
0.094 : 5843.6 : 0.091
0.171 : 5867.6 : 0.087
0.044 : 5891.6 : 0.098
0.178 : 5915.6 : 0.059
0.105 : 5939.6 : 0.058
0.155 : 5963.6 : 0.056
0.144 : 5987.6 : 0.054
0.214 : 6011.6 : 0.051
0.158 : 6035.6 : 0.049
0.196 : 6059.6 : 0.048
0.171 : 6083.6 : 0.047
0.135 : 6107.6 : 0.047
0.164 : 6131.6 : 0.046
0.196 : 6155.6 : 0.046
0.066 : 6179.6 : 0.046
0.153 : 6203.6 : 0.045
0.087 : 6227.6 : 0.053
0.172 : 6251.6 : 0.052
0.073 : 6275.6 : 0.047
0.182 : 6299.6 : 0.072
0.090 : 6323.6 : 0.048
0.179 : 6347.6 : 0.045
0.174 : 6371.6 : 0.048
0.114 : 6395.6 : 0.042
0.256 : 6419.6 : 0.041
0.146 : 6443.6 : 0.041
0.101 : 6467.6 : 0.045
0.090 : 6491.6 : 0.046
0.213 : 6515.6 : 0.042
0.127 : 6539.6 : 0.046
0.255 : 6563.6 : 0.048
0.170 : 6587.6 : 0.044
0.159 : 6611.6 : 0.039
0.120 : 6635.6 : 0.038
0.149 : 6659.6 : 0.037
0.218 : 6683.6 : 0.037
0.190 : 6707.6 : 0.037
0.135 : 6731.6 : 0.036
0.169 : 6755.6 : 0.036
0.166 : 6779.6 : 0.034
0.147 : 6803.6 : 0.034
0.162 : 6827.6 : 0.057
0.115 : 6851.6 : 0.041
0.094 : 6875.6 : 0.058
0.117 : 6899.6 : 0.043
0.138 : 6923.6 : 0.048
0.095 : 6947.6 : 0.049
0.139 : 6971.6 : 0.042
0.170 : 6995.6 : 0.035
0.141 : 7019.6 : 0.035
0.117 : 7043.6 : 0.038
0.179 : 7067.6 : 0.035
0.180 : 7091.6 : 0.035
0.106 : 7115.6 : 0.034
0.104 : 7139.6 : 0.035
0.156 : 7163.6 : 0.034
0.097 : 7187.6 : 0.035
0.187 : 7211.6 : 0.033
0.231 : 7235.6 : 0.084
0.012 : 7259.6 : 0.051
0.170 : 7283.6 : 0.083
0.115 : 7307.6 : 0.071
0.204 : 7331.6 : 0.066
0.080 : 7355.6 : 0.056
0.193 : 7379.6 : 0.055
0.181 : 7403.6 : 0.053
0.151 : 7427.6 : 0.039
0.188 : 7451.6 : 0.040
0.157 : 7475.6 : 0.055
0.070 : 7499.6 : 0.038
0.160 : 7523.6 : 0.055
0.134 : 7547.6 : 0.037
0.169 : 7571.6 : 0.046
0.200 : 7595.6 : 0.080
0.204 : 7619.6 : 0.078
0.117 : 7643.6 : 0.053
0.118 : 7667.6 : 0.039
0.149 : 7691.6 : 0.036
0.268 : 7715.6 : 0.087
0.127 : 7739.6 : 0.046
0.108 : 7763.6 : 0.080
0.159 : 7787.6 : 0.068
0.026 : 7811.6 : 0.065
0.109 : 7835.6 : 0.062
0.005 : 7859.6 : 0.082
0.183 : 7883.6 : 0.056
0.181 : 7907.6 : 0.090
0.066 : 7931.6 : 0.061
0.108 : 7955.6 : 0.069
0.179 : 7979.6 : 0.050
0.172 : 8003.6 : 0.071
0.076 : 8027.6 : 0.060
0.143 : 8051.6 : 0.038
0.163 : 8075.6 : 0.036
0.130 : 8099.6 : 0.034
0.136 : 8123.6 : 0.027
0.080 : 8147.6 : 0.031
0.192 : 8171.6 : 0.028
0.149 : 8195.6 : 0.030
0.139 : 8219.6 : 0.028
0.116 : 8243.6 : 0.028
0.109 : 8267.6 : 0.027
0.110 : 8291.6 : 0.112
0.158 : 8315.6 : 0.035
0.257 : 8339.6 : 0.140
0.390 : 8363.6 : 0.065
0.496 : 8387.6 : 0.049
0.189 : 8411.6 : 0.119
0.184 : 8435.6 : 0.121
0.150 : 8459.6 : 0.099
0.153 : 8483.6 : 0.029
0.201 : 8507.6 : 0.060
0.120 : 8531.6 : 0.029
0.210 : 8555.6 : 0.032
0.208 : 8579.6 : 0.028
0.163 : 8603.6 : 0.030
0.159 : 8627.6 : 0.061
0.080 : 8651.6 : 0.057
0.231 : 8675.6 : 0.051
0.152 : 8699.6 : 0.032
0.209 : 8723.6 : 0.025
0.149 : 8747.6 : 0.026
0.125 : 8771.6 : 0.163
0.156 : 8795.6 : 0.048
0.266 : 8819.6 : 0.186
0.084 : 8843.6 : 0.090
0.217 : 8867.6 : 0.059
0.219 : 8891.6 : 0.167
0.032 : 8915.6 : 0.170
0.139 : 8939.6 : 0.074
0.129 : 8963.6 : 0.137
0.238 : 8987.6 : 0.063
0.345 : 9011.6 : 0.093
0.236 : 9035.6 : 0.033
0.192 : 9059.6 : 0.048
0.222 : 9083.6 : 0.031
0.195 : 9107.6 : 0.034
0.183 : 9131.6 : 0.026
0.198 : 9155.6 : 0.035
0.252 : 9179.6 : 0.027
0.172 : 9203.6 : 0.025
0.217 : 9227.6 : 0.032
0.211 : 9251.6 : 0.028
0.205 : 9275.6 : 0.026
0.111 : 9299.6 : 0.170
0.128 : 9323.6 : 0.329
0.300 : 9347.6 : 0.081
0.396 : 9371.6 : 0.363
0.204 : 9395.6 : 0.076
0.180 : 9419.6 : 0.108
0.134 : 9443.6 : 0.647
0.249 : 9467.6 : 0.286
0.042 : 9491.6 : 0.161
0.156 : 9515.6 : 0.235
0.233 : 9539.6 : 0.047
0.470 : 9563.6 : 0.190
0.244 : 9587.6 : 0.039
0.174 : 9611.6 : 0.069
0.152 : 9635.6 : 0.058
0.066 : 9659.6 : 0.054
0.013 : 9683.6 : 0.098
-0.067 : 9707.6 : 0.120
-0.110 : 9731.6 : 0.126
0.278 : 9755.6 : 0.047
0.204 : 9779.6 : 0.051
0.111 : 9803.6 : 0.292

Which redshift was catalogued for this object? 1.248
